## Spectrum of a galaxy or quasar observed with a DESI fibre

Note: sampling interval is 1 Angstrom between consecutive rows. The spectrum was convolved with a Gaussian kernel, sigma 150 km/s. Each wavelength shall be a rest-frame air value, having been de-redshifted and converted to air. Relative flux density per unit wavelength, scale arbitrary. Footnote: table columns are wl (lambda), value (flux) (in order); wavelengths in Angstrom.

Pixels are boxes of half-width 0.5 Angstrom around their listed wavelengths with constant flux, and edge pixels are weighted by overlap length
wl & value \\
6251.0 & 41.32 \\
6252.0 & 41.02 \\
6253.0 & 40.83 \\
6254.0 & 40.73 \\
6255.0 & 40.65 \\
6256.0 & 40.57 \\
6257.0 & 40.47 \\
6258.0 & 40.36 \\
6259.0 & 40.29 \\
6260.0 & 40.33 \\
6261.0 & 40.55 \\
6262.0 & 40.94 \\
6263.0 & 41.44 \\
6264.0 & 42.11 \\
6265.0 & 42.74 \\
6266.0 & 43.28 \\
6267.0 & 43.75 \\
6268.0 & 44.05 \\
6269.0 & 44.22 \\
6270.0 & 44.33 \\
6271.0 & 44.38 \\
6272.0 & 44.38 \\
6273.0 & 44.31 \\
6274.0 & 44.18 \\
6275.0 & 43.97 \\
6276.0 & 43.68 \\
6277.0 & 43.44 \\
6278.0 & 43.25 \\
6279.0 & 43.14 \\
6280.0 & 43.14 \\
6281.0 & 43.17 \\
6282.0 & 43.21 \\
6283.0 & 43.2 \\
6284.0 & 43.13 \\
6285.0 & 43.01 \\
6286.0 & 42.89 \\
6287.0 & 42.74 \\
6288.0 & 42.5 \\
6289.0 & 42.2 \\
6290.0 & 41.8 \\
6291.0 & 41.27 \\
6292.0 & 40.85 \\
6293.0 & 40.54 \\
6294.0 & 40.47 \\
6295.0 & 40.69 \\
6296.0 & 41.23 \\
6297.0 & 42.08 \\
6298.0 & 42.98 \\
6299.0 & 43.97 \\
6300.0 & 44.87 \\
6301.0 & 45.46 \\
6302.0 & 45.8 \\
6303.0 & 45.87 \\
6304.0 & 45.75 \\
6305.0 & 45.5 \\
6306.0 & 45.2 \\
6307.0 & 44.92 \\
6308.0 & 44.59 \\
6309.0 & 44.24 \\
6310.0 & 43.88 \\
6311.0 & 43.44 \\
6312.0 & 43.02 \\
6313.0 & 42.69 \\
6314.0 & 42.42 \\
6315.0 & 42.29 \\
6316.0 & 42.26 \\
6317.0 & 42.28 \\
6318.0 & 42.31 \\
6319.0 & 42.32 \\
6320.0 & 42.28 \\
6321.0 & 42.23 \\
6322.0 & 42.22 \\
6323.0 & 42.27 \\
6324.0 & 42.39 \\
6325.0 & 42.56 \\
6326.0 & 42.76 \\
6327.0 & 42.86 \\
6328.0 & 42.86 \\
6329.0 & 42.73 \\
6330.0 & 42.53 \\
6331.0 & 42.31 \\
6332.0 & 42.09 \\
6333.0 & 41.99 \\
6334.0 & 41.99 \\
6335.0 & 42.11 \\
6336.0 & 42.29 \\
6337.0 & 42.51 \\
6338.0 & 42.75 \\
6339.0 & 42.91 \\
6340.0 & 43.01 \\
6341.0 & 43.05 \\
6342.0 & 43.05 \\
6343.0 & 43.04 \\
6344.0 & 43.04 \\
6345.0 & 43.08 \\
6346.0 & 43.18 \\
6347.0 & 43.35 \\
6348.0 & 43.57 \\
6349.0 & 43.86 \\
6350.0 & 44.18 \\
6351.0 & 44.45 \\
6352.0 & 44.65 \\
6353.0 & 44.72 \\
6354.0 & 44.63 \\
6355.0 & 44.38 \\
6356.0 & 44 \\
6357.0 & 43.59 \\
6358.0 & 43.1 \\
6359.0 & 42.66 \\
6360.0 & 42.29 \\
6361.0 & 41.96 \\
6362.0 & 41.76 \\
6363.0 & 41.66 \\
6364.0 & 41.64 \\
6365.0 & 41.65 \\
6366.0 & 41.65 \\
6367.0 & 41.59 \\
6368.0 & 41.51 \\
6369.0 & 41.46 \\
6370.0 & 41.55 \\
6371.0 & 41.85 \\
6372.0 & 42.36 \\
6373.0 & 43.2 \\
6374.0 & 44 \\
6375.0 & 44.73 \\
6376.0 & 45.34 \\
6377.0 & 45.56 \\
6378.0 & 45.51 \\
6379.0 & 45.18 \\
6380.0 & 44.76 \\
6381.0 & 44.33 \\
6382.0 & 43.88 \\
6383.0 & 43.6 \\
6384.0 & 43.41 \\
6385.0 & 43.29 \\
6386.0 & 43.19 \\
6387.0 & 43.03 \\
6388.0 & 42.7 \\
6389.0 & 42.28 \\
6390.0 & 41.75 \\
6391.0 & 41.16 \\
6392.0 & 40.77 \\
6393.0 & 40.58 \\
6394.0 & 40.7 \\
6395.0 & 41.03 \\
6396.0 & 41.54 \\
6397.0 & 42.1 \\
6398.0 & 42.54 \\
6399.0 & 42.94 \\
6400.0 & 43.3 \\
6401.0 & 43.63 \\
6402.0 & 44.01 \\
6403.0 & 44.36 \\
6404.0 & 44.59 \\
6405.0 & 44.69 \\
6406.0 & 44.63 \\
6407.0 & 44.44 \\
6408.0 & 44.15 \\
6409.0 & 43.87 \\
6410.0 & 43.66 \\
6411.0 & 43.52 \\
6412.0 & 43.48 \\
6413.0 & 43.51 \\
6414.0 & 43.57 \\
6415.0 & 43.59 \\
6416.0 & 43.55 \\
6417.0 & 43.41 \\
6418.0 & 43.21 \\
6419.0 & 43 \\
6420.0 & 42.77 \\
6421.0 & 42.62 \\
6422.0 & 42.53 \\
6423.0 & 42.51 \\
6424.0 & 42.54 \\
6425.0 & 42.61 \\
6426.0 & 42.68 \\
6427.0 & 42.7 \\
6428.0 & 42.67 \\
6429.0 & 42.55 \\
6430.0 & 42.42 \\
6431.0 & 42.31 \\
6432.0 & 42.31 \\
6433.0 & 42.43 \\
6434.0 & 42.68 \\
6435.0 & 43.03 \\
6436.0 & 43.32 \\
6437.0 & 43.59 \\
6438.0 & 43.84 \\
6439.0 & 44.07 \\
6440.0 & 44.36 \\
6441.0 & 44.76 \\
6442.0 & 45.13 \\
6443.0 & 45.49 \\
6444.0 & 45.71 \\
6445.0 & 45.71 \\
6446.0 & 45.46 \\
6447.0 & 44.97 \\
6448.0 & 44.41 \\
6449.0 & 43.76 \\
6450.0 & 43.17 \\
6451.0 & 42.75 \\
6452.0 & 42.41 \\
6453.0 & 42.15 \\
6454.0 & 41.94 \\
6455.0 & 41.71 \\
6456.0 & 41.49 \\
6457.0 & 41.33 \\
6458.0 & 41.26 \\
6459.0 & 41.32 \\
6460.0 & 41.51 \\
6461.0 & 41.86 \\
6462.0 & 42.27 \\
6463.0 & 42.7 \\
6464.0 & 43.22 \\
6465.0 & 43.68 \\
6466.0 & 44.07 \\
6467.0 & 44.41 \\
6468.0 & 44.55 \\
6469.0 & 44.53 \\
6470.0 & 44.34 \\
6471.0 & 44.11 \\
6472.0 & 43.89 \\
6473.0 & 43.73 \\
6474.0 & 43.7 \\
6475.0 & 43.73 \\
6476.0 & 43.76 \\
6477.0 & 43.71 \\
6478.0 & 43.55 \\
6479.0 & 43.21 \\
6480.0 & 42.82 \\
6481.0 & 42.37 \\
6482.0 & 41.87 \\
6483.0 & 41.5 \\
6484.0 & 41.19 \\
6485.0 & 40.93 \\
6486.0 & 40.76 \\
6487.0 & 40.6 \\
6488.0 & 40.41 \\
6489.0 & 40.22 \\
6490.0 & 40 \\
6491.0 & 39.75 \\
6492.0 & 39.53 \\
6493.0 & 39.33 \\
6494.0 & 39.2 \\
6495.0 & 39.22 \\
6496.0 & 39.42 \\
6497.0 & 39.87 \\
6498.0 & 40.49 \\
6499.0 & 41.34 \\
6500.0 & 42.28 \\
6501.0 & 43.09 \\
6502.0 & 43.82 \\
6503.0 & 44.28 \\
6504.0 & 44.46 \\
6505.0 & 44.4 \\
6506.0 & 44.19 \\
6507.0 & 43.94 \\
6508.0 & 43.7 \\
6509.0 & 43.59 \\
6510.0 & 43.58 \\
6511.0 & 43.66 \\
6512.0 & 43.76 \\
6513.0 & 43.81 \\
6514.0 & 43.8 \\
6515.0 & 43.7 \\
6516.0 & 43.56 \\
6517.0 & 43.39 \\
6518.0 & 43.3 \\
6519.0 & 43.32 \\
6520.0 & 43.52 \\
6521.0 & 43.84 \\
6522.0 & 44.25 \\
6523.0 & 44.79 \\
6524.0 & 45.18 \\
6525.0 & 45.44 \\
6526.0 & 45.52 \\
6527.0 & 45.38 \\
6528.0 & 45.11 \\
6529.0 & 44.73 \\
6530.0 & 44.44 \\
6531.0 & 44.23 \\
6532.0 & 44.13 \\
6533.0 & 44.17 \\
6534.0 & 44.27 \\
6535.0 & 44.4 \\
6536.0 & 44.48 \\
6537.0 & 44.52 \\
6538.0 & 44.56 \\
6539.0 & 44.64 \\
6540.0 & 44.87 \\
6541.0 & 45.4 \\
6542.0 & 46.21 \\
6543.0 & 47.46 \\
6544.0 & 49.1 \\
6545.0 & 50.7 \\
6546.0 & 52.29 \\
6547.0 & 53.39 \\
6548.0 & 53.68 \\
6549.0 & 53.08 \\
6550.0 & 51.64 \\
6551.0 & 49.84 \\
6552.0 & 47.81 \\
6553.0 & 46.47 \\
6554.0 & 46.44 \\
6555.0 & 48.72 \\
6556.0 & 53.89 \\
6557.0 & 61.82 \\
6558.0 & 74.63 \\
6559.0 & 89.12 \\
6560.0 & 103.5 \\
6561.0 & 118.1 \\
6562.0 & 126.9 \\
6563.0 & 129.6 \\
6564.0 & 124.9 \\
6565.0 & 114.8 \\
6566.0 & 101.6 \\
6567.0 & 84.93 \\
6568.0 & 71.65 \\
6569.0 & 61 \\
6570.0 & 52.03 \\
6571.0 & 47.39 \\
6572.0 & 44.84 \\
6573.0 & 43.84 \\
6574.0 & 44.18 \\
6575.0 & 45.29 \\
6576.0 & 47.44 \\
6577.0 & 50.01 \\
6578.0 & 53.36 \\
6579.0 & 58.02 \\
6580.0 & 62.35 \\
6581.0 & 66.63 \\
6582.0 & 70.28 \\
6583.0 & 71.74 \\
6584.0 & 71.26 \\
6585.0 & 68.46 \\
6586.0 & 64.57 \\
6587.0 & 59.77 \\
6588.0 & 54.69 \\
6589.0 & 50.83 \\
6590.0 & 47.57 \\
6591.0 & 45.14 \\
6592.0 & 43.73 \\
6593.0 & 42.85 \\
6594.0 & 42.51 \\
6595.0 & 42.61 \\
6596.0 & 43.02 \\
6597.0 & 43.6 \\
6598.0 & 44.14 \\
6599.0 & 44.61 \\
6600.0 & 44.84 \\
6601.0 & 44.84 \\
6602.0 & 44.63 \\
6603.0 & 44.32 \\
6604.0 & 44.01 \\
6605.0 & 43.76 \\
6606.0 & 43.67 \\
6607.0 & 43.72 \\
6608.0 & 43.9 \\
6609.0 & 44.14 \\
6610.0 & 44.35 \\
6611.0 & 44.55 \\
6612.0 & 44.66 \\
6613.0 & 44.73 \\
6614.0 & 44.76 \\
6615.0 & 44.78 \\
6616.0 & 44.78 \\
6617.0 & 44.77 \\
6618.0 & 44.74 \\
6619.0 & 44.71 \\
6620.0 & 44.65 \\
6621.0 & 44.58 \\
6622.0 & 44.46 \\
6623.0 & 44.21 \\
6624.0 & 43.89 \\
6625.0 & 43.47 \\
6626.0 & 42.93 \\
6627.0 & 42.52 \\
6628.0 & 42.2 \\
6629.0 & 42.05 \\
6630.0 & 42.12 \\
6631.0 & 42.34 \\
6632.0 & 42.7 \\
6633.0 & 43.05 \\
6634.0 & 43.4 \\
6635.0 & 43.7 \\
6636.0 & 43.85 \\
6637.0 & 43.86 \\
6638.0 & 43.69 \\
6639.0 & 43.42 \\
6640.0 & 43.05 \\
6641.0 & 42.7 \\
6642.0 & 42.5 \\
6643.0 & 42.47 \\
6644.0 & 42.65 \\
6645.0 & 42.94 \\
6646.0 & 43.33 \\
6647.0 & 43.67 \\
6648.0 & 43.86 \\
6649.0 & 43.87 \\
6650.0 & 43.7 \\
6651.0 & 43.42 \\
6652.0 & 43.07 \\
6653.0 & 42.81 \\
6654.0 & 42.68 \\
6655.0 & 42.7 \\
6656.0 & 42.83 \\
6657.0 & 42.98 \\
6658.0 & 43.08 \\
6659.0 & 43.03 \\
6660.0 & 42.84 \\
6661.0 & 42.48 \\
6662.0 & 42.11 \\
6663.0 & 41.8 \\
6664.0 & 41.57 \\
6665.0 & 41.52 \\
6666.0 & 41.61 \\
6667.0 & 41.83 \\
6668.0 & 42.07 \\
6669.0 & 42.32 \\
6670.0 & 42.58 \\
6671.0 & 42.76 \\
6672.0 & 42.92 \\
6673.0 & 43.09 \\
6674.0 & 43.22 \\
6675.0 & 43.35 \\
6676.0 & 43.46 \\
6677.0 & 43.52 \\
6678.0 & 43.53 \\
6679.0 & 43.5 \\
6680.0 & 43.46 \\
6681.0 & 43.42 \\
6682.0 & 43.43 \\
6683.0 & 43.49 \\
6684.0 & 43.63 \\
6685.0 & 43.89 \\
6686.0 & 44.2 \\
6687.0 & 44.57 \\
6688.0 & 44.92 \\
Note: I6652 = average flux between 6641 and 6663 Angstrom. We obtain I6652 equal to 43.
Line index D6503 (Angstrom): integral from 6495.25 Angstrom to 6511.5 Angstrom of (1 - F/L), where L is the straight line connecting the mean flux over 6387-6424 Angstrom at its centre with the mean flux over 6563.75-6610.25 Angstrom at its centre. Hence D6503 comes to 2.2 Angstrom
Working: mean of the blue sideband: 43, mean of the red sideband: 55.3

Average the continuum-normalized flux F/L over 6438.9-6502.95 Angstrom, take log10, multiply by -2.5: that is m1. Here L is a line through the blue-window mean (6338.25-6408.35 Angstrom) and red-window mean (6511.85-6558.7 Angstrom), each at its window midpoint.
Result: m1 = 0.077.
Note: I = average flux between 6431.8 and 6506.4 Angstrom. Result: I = 42.7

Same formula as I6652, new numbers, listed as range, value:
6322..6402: 42.9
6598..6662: 43.6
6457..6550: 43.8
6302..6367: 43.1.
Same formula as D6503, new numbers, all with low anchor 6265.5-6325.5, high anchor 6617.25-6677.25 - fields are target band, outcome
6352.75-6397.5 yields 0.4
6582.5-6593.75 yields -3.4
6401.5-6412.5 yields -0.2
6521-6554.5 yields -2.8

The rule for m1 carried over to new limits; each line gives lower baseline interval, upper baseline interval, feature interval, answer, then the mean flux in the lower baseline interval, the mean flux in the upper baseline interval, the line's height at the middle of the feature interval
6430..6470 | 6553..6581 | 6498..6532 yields 0.32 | 43.3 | 72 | 59.3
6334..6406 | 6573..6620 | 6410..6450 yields 0.03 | 43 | 49.2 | 44.7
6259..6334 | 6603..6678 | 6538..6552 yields -0.14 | 43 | 43.3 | 43.2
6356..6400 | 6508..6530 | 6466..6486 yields 0.01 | 42.7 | 44.2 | 43.7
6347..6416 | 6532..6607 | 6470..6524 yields 0.22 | 43.2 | 57.8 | 52.2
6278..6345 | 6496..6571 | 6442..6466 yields 0.17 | 42.9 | 54.5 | 50.3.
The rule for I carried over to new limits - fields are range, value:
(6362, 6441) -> 43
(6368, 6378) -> 43.4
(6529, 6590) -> 61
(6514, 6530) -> 44.3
